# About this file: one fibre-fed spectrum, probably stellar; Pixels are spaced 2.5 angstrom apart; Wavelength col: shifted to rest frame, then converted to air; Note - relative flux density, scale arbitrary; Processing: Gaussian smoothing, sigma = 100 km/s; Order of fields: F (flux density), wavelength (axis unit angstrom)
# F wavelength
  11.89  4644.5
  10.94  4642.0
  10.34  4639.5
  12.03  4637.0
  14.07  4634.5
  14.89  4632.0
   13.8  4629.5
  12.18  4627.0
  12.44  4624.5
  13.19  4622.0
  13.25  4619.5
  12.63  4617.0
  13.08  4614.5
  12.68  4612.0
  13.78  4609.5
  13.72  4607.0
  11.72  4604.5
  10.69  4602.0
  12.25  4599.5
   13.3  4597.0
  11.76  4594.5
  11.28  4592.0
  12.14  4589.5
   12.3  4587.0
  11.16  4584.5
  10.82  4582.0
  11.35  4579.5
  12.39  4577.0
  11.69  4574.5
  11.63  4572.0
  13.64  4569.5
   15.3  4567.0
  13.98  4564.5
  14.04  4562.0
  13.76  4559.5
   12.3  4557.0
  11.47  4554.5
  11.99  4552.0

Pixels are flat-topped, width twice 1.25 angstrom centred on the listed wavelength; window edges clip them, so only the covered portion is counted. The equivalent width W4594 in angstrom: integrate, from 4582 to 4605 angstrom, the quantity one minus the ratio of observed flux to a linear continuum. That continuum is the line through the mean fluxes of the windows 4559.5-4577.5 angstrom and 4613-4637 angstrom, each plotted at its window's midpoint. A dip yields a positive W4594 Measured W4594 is 2.6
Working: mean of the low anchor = 13.3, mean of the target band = 11.8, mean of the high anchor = 13.2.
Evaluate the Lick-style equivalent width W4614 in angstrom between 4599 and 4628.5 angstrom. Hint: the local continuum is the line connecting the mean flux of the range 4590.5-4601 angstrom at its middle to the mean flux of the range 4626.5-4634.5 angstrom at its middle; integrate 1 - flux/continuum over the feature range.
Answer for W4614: 0.8 angstrom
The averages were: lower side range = 12.1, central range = 12.7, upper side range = 13.8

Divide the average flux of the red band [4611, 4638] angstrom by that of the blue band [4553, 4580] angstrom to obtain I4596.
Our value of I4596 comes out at 1.0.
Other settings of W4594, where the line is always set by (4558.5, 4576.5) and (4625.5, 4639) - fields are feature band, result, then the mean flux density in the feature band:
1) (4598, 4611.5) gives 0.8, 12.5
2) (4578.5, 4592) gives 1.8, 11.5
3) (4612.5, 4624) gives 0.2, 13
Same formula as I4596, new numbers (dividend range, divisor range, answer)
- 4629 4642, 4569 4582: 1.07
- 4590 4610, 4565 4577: 0.94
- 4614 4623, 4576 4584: 1.14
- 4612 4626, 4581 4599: 1.09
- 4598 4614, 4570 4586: 1.08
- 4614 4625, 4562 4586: 1.03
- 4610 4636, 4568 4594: 1.11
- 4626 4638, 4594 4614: 1.07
